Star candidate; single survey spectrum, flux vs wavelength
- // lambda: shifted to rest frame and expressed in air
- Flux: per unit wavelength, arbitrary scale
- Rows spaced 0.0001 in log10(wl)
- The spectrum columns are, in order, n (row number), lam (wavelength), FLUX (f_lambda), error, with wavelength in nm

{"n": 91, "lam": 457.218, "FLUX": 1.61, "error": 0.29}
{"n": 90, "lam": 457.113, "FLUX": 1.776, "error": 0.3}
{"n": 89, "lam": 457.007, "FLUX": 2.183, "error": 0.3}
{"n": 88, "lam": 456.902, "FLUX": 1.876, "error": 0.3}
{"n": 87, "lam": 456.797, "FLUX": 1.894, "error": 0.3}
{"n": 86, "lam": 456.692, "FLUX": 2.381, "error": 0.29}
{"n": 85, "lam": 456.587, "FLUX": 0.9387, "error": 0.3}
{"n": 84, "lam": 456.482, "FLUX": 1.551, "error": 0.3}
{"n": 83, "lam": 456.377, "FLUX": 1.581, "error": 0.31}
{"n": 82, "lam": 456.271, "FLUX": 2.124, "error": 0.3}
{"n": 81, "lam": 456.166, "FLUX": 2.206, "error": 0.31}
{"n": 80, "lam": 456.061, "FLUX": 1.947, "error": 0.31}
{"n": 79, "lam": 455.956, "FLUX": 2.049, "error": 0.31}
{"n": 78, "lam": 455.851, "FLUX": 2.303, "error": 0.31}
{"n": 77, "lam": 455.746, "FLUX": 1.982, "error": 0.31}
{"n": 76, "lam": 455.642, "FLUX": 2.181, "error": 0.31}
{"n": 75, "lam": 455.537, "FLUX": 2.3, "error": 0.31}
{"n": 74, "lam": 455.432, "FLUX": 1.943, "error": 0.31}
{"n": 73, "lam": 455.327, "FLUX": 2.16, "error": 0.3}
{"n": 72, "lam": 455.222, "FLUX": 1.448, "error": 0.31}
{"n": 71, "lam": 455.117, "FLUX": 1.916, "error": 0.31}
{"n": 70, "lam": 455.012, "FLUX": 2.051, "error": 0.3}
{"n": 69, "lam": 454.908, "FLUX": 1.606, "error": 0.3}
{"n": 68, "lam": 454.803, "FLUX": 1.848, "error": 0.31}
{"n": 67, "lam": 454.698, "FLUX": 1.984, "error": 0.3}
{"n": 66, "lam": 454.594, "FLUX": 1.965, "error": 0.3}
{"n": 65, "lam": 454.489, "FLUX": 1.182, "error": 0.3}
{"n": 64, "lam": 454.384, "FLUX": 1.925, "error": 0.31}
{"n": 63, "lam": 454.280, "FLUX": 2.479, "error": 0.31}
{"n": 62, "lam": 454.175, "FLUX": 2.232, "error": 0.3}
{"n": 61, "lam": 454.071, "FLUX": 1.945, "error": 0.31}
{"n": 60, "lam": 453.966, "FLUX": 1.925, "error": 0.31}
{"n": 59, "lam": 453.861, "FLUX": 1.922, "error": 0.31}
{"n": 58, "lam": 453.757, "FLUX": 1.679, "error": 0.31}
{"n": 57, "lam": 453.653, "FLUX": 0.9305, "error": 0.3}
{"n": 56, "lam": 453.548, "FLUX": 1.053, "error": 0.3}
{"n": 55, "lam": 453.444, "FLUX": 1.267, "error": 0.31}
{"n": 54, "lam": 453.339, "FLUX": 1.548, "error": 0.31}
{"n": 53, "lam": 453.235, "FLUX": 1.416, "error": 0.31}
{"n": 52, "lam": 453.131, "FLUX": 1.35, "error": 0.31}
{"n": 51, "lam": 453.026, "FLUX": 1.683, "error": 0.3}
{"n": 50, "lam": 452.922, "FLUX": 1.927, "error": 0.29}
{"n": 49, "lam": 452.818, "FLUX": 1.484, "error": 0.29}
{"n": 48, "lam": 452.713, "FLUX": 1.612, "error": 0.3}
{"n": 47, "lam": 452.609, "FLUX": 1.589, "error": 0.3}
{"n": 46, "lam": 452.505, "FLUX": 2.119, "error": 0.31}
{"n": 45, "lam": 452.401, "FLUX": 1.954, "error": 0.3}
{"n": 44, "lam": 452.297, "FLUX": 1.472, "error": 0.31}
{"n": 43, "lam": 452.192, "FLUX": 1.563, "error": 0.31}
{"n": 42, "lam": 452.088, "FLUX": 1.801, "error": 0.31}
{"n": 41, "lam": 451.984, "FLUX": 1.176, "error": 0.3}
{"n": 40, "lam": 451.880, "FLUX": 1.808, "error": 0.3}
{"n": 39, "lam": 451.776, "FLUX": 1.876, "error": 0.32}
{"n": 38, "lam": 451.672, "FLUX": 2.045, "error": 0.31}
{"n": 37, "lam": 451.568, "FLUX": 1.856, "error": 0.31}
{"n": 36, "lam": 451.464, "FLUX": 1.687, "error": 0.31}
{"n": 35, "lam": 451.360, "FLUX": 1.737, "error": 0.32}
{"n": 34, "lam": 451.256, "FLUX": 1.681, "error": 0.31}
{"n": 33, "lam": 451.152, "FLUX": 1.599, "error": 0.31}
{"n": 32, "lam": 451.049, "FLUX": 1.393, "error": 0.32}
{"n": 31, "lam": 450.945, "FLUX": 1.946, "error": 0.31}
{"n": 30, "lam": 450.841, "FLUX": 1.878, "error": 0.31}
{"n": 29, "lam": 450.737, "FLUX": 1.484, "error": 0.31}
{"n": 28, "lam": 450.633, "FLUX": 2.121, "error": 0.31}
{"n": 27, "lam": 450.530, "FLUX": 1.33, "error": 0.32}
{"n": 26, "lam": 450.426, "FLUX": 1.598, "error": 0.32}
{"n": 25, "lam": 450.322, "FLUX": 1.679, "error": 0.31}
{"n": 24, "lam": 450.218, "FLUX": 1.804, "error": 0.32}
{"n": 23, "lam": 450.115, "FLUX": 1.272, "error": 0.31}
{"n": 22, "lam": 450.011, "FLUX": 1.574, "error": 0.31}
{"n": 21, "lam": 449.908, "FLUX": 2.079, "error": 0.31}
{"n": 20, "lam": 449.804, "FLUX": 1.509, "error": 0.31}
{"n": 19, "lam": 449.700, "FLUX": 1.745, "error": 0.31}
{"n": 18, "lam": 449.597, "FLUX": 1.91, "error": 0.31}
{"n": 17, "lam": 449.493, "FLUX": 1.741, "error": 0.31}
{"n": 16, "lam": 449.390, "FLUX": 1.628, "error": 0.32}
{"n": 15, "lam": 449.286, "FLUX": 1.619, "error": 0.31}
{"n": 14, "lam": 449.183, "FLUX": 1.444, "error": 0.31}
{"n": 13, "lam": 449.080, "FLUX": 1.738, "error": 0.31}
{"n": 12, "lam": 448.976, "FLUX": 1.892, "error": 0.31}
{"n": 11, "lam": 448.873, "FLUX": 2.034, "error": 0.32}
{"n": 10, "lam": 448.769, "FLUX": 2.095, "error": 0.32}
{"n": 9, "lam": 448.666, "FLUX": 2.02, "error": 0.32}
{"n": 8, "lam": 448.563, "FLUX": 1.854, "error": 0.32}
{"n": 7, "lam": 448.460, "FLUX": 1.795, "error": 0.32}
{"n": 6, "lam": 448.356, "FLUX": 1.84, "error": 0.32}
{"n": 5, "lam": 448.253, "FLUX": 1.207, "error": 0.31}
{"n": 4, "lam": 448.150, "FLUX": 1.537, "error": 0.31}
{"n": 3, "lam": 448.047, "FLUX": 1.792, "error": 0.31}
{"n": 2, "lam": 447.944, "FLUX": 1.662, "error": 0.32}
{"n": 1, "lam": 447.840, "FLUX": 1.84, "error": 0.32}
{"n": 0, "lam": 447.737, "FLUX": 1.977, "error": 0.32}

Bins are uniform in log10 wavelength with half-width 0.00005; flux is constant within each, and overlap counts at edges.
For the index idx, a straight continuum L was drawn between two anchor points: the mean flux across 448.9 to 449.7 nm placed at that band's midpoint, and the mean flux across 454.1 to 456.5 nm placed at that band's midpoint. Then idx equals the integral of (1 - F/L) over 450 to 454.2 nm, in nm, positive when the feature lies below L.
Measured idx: 0.41 nm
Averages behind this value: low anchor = 1.72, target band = 1.66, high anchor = 1.96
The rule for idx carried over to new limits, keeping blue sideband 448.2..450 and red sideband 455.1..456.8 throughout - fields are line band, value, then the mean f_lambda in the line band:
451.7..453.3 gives 0.17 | 1.66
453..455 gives 0.21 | 1.69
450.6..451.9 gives 0.04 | 1.77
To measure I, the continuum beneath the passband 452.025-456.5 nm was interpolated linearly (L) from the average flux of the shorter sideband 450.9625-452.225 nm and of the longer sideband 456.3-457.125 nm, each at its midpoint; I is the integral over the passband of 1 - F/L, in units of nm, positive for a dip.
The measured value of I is -0.14 nm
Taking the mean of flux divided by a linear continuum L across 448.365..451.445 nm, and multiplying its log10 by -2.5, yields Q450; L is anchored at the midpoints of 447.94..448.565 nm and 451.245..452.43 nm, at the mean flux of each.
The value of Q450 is -0.03 mag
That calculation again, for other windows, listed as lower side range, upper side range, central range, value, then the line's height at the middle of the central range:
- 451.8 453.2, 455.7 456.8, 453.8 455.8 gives -0.08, 1.81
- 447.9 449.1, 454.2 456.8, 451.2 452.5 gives 0.07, 1.85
